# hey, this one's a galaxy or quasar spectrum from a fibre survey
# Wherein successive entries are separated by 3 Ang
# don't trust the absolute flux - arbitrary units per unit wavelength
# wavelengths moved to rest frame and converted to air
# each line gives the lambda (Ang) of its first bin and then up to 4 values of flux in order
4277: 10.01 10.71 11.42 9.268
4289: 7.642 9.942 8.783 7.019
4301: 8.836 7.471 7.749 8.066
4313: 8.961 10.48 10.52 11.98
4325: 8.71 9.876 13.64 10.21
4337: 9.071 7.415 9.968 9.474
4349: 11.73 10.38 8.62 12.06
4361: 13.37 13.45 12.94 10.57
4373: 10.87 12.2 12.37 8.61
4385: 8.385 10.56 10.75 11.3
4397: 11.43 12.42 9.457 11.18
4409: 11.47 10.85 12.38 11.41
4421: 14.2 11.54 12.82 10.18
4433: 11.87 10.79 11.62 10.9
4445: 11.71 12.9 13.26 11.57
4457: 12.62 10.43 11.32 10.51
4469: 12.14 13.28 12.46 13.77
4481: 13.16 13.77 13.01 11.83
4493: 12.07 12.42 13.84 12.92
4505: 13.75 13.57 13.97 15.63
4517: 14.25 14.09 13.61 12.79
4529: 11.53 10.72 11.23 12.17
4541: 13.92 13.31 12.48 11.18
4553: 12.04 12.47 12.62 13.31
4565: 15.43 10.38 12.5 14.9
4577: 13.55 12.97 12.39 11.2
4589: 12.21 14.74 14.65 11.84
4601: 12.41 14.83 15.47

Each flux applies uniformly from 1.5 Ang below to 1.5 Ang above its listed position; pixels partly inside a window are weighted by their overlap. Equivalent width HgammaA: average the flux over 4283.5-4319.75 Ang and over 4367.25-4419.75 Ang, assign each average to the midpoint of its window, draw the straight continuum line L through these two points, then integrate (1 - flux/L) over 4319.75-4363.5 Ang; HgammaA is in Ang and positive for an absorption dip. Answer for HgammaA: -3.5 Ang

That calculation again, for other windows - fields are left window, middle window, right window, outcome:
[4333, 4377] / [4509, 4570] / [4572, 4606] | -0.6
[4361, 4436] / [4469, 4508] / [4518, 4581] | -2.6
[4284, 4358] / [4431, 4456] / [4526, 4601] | -1.6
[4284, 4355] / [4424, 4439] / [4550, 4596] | -0.6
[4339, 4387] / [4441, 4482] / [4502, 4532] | 1.3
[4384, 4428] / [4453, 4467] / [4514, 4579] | 0.7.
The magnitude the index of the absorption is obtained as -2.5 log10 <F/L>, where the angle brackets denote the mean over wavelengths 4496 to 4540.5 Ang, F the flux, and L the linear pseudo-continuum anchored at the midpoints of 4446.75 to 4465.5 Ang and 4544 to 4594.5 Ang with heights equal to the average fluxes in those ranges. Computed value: -0.06 mag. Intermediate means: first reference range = 11.9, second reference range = 12.8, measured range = 13.1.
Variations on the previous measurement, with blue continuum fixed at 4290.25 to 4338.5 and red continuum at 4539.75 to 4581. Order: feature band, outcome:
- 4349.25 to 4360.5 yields -0.079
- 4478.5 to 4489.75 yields -0.117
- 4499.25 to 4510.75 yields -0.117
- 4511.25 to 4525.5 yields -0.157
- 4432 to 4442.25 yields -0.013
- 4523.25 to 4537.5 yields 0.063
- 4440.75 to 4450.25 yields -0.062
